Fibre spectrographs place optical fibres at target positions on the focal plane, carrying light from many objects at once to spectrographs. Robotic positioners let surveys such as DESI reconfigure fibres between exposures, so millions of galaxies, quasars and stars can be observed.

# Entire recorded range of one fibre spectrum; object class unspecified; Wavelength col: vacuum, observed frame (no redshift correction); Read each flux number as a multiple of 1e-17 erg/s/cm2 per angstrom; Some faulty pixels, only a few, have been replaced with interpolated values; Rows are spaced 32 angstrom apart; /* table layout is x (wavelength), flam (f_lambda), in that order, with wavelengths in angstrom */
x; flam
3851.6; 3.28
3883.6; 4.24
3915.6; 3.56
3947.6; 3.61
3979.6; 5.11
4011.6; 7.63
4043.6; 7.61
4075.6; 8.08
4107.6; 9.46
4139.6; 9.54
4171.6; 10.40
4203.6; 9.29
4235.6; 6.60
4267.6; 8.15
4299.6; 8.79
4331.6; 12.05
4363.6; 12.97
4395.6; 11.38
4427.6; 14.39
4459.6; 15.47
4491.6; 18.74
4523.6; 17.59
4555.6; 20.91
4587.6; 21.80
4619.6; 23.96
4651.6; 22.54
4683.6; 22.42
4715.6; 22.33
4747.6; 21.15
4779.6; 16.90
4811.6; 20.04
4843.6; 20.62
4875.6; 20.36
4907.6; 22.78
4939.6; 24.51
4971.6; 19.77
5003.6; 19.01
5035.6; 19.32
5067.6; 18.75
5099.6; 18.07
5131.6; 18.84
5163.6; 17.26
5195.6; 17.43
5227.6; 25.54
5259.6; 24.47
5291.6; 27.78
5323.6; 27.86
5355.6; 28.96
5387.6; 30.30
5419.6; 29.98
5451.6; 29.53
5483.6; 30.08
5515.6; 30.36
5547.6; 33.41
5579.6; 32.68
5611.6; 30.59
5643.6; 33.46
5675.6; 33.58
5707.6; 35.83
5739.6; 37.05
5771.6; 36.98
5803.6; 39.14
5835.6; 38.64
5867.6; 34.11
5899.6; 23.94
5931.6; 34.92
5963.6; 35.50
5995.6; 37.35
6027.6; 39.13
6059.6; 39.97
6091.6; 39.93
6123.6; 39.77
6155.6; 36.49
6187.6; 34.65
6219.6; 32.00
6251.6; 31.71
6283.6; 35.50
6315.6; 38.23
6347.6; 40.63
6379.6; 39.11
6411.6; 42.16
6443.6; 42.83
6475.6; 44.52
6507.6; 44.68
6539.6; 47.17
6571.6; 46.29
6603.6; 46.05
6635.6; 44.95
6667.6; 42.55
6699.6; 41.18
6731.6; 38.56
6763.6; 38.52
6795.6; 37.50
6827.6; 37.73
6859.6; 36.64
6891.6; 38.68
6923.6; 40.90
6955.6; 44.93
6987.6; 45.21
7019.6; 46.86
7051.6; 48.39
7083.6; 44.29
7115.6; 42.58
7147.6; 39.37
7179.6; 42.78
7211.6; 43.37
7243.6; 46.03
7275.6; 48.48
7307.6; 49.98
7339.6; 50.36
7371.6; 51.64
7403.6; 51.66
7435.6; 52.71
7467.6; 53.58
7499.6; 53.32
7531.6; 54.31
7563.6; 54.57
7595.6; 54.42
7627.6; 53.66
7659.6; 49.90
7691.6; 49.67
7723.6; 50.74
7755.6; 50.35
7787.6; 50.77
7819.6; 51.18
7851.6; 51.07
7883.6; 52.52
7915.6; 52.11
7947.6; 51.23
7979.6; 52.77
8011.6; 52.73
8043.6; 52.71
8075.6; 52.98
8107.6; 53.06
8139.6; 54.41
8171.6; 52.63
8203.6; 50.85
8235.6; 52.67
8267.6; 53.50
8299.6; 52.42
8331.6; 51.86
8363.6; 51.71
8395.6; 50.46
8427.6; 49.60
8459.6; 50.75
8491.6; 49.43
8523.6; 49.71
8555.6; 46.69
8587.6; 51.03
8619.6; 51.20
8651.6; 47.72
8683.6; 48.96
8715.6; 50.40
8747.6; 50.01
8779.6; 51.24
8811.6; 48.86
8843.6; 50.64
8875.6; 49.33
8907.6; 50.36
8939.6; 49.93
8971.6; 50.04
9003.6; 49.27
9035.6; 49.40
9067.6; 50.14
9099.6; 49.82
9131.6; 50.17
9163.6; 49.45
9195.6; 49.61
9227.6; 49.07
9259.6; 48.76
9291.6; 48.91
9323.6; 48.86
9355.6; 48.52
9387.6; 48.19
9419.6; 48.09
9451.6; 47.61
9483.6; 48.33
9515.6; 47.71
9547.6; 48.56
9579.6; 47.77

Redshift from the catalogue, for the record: 0.00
